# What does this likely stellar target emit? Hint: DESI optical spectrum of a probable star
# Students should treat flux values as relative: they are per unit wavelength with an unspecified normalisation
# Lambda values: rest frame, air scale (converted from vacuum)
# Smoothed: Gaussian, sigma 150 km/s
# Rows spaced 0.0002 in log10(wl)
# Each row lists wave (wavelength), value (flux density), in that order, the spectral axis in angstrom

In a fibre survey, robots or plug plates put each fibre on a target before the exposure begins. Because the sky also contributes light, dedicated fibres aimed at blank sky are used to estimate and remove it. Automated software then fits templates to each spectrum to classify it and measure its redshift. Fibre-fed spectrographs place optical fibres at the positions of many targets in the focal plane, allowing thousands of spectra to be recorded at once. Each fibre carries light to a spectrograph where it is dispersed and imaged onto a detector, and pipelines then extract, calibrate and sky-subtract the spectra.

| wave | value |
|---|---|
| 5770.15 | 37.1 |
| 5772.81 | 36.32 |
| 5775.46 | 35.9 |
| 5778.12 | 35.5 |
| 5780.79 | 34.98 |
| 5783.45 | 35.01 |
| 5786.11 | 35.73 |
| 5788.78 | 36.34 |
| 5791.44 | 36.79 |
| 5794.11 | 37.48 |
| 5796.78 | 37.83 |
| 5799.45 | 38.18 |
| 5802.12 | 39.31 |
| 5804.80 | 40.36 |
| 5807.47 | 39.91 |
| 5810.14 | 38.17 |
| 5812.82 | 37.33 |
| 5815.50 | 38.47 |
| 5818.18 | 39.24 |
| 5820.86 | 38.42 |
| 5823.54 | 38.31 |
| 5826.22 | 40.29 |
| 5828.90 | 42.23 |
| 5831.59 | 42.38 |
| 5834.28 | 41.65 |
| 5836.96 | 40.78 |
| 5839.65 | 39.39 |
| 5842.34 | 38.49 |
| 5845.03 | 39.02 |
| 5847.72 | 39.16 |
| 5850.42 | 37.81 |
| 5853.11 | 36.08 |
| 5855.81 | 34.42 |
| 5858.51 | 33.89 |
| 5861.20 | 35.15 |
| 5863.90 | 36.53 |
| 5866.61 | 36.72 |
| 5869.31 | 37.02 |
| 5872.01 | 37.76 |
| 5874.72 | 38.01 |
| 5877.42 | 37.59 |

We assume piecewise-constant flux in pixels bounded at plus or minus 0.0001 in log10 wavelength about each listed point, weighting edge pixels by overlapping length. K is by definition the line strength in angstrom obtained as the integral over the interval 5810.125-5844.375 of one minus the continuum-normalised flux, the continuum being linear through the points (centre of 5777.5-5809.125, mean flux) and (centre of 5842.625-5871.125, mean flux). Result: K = -2.5 angstrom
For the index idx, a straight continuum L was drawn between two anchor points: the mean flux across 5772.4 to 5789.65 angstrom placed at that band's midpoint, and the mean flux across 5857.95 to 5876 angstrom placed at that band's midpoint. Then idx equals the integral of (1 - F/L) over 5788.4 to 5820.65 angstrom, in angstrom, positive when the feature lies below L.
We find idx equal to -2.2 angstrom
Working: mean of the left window 35.6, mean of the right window 36.5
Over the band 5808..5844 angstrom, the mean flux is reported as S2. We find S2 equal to 39.6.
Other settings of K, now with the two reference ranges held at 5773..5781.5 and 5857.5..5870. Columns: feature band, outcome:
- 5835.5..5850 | -1.4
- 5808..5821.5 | -1.0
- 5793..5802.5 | -0.6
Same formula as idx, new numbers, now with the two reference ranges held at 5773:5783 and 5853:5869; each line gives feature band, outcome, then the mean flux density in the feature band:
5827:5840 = -2.1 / 41.4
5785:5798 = -0.5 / 36.8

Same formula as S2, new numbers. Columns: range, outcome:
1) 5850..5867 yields 35.6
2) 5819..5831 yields 40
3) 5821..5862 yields 38.6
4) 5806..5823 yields 38.6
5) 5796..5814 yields 38.8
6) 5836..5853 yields 38.9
